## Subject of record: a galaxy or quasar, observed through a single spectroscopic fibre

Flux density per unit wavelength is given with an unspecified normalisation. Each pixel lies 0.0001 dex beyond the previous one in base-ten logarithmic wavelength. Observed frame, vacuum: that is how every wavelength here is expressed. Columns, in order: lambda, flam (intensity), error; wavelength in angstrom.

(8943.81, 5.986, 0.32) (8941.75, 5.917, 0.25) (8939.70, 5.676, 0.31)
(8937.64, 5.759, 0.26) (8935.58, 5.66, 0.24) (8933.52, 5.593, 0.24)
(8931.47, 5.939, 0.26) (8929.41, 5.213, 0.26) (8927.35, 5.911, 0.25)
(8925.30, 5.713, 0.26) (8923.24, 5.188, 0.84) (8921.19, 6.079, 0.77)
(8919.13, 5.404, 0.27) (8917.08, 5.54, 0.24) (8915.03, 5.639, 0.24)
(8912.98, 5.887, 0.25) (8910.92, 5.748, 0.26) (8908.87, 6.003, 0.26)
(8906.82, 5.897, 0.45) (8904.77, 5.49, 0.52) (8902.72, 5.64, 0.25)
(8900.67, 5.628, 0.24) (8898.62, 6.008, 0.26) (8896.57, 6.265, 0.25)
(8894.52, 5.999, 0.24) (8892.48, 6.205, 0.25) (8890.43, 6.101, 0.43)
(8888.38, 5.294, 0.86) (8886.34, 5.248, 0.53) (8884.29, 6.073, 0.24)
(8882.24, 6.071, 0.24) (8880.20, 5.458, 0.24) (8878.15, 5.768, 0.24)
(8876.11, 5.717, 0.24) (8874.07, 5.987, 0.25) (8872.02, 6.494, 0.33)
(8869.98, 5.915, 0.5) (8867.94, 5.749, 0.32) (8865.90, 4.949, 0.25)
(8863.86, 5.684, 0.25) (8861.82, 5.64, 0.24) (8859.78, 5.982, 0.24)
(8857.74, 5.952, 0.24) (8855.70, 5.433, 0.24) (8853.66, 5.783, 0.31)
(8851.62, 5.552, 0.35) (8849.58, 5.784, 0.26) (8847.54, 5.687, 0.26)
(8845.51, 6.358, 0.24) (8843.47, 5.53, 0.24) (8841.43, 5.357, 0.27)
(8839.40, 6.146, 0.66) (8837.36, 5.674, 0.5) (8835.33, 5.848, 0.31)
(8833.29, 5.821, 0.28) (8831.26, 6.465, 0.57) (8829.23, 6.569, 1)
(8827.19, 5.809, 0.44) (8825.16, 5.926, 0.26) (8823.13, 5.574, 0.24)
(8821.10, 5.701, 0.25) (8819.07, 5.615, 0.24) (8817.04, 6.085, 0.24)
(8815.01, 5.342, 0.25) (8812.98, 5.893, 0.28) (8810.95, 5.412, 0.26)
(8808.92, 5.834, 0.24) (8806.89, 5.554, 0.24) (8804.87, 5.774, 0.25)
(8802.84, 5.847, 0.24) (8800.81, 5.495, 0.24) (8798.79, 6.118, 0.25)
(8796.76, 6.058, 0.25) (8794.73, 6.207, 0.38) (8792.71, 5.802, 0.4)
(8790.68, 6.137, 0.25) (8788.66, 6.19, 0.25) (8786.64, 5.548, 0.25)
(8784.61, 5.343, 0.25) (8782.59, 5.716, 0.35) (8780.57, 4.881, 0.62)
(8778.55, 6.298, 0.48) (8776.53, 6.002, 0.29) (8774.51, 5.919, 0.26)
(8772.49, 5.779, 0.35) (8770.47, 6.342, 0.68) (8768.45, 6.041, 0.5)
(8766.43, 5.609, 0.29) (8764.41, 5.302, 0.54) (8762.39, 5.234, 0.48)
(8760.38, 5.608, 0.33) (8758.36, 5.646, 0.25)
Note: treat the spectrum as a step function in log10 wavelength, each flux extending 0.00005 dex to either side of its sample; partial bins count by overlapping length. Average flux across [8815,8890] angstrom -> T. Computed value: 5.79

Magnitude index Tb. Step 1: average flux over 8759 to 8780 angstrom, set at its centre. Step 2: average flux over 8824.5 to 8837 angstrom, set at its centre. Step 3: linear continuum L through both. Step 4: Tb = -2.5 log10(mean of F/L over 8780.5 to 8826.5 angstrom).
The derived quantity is 0.03 mag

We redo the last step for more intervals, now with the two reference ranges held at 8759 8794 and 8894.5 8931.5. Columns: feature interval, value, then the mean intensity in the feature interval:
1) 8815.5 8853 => -0.020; 5.85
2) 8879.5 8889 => 0.017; 5.65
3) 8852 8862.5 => -0.001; 5.75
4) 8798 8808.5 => -0.001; 5.76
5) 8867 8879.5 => -0.035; 5.93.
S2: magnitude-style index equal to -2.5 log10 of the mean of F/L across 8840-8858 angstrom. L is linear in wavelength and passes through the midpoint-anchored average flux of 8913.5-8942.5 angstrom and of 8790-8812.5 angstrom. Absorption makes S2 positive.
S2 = 0.01 mag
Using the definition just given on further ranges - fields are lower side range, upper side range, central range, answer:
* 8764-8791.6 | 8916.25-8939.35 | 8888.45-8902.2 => -0.055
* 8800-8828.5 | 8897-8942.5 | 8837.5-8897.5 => -0.016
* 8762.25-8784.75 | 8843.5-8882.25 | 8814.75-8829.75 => -0.013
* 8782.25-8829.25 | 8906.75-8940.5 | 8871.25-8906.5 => -0.023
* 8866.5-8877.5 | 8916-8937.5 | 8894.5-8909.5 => -0.016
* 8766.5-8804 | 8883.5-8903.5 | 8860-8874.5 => 0.014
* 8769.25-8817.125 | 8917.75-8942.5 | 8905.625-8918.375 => -0.017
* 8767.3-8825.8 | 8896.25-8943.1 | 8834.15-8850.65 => -0.004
